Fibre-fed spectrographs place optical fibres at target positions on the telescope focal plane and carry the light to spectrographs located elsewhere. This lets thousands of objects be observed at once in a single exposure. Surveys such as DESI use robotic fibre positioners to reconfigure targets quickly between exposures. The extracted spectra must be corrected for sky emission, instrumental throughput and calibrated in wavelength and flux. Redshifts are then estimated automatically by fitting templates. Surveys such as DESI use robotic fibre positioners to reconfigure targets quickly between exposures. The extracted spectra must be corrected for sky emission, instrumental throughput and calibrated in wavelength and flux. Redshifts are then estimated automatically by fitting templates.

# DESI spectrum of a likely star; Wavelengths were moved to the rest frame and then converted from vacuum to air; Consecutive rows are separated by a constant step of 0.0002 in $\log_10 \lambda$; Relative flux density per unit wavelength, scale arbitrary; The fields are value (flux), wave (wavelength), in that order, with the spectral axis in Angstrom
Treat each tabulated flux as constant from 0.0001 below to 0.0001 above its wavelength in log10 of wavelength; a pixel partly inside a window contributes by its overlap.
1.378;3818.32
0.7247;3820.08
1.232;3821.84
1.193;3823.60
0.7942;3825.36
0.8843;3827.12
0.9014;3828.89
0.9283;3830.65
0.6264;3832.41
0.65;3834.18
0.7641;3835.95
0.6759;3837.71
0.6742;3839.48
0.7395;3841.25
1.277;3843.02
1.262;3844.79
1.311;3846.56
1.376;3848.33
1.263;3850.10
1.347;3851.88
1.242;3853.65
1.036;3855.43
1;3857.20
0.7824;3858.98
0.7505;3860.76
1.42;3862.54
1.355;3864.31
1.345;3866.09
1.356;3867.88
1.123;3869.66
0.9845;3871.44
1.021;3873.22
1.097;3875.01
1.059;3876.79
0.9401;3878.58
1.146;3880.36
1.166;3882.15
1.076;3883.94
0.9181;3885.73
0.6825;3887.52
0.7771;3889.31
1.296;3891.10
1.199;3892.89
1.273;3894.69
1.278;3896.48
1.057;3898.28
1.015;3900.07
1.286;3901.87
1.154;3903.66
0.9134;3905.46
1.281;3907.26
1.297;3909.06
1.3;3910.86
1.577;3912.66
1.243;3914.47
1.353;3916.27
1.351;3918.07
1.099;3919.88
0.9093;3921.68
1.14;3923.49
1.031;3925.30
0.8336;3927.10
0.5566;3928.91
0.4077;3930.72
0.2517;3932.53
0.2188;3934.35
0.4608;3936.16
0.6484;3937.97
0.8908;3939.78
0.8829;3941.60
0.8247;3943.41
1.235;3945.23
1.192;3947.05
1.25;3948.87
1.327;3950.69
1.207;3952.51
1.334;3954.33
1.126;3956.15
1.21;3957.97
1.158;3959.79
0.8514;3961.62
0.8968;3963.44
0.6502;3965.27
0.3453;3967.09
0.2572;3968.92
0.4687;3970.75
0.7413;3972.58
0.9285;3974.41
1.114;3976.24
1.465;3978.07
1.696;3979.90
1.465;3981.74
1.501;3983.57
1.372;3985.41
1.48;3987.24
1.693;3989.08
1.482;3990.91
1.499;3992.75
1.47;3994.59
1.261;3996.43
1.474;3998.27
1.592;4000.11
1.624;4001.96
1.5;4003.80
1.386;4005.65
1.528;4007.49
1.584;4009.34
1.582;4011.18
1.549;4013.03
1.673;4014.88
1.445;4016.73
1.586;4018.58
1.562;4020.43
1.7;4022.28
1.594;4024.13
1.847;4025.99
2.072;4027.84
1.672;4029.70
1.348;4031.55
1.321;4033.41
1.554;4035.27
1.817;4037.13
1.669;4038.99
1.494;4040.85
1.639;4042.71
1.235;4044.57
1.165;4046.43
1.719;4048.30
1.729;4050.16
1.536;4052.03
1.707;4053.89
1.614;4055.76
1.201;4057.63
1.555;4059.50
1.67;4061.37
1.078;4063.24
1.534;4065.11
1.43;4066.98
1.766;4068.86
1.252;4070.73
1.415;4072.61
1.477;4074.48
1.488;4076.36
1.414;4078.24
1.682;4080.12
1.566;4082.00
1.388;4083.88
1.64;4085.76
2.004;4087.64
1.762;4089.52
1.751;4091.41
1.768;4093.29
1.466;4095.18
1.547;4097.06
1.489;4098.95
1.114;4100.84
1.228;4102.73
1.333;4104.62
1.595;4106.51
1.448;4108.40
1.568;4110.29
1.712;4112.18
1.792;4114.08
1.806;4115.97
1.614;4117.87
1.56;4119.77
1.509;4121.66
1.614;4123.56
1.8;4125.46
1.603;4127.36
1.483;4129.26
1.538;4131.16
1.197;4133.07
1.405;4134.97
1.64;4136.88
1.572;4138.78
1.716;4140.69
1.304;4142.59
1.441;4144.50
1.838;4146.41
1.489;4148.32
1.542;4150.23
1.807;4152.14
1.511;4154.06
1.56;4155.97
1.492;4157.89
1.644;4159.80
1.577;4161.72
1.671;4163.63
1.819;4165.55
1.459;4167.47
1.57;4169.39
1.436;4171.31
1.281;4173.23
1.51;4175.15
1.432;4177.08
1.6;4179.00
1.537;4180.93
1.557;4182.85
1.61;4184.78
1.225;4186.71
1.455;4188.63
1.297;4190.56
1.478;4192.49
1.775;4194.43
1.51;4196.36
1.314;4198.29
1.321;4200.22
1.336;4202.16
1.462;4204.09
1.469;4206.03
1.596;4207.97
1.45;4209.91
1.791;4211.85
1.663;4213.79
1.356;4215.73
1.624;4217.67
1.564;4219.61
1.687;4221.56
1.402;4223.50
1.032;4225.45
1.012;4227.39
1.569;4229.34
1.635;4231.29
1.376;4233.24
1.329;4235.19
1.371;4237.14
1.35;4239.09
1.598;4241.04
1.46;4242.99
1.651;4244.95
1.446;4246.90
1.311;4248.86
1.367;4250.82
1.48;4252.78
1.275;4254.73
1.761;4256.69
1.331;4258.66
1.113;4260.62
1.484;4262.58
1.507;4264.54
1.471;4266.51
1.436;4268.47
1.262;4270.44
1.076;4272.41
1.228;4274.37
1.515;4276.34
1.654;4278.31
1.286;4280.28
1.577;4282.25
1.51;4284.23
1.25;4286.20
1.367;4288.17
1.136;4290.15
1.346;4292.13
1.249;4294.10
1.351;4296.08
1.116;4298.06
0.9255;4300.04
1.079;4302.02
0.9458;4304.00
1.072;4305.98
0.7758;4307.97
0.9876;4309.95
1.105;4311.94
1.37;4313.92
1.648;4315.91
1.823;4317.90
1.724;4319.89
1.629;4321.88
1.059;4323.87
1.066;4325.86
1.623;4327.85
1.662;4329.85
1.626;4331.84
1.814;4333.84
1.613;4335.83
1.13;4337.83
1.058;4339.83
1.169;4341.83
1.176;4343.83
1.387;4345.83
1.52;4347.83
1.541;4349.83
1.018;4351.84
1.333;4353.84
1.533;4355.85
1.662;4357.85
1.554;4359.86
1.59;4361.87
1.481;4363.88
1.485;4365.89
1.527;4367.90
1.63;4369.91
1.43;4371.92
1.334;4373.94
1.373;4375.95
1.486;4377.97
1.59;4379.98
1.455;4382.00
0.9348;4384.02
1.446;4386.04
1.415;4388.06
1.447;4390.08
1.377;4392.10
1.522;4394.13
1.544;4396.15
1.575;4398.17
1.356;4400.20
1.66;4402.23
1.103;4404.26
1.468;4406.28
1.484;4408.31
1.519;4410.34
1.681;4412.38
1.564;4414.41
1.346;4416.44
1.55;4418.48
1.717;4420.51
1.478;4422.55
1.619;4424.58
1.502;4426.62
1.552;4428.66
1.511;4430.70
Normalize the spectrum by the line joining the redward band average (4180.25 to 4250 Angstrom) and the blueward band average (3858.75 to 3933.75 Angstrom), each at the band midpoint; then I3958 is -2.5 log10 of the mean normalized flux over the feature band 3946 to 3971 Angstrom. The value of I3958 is 0.19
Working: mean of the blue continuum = 1.07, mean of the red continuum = 1.46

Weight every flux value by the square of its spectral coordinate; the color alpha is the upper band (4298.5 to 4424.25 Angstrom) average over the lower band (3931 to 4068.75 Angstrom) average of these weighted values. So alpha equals 1.3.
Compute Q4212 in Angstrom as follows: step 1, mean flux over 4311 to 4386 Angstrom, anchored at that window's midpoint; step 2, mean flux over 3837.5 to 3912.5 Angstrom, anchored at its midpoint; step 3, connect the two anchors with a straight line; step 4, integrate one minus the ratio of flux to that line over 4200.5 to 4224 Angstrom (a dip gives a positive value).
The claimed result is -3.2 Angstrom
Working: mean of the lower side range 1.12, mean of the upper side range 1.44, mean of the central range 1.53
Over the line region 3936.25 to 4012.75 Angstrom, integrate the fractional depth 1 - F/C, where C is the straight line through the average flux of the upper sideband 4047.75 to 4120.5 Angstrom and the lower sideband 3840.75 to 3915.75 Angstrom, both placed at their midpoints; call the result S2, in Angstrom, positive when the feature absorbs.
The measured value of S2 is 8.3 Angstrom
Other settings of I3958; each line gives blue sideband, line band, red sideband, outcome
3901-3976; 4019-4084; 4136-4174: -0.21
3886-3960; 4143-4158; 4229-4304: -0.25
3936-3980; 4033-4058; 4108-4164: -0.21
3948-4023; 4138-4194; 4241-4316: -0.17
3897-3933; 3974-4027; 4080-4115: -0.16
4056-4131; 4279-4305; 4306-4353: 0.12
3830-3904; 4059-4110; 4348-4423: -0.22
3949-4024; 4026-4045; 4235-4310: -0.23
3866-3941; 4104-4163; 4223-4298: -0.25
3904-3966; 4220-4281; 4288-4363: -0.11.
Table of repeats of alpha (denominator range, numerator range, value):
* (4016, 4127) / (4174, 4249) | 1.01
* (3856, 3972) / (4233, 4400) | 1.68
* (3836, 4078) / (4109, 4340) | 1.33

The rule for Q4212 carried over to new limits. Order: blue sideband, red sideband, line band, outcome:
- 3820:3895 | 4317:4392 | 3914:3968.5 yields 9.2 Angstrom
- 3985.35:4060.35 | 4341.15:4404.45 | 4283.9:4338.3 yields 4.9 Angstrom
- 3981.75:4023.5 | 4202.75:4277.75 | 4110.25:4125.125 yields -1.8 Angstrom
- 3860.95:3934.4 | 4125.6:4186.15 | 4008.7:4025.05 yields -3.7 Angstrom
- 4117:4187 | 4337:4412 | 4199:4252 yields 1.8 Angstrom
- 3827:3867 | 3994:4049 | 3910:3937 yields 7.2 Angstrom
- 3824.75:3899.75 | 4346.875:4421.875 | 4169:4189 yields -2.6 Angstrom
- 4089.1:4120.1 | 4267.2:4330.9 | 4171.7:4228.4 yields -0.9 Angstrom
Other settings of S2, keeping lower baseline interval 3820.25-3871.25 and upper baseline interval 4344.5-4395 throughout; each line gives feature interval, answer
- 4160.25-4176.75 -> -3.2 Angstrom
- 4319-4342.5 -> -0.4 Angstrom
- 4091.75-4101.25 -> -2.2 Angstrom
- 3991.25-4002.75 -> -3.3 Angstrom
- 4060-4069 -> -2.0 Angstrom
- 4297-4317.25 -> 4.0 Angstrom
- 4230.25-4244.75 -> -1.3 Angstrom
